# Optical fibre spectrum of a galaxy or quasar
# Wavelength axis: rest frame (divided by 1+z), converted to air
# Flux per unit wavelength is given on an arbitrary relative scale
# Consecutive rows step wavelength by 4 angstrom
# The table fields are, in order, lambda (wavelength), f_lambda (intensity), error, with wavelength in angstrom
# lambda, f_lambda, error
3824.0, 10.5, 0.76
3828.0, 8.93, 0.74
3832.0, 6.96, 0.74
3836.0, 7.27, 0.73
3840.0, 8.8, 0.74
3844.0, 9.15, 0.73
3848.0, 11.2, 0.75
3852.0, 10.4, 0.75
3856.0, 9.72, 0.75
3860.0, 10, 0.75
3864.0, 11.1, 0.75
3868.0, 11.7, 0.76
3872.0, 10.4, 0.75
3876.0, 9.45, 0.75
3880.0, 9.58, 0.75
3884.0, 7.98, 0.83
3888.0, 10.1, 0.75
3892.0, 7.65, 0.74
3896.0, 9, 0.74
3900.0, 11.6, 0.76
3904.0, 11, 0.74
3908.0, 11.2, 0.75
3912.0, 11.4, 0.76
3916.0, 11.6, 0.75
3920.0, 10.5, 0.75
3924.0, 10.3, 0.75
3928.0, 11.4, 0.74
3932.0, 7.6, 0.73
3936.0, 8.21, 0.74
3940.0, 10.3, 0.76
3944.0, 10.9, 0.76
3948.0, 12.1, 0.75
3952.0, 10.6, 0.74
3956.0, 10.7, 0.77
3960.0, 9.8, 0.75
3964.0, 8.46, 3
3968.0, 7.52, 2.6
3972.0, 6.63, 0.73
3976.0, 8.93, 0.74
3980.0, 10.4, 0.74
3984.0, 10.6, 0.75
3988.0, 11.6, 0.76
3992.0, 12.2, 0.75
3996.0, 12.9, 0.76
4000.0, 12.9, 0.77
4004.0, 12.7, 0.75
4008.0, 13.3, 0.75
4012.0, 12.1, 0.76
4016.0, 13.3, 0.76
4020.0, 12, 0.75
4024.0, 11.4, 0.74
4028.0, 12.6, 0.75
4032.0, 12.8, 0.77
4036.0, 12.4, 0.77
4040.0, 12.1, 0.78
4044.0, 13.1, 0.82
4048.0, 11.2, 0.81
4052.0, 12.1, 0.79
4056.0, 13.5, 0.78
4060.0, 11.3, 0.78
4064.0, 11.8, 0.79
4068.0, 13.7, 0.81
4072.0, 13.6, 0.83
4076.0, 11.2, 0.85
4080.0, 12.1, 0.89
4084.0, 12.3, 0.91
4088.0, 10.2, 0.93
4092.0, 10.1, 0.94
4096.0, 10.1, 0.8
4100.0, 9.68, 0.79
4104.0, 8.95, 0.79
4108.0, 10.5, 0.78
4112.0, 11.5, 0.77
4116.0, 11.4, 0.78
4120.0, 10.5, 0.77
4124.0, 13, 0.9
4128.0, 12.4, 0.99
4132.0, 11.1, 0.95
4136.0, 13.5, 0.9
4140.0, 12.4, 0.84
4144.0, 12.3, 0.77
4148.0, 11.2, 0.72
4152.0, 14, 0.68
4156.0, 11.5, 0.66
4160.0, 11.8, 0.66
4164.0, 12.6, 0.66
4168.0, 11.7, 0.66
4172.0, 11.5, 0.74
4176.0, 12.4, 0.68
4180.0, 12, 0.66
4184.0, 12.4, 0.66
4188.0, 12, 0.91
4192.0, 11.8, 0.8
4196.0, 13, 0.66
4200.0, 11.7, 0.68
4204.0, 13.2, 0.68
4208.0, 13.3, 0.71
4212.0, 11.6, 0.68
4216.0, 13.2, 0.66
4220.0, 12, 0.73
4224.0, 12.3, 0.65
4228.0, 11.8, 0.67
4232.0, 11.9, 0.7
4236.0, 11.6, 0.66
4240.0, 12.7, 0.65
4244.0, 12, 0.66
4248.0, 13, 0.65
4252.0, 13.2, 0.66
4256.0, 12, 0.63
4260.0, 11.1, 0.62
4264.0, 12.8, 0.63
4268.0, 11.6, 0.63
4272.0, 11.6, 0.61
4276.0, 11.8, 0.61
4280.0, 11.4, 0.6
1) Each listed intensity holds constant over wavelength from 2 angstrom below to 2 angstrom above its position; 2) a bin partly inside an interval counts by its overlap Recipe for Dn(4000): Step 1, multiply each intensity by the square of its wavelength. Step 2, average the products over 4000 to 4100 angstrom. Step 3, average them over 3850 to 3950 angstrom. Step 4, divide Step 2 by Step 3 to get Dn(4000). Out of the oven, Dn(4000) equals 1.28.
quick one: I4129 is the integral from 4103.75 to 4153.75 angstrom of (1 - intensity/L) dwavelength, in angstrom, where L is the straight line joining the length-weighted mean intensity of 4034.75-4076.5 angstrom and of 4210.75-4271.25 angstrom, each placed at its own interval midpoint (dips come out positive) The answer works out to 1.9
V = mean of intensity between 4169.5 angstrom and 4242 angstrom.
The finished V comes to 12.2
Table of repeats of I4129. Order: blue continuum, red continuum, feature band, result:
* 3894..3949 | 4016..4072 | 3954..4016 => 3.8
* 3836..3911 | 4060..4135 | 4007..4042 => -4.9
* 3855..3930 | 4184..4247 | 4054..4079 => -2.5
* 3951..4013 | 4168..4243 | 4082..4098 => 1.1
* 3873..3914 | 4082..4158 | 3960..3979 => 4.0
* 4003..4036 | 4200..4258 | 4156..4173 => 0.8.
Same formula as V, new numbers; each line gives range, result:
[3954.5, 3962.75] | 10.1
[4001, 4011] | 12.9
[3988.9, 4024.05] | 12.6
